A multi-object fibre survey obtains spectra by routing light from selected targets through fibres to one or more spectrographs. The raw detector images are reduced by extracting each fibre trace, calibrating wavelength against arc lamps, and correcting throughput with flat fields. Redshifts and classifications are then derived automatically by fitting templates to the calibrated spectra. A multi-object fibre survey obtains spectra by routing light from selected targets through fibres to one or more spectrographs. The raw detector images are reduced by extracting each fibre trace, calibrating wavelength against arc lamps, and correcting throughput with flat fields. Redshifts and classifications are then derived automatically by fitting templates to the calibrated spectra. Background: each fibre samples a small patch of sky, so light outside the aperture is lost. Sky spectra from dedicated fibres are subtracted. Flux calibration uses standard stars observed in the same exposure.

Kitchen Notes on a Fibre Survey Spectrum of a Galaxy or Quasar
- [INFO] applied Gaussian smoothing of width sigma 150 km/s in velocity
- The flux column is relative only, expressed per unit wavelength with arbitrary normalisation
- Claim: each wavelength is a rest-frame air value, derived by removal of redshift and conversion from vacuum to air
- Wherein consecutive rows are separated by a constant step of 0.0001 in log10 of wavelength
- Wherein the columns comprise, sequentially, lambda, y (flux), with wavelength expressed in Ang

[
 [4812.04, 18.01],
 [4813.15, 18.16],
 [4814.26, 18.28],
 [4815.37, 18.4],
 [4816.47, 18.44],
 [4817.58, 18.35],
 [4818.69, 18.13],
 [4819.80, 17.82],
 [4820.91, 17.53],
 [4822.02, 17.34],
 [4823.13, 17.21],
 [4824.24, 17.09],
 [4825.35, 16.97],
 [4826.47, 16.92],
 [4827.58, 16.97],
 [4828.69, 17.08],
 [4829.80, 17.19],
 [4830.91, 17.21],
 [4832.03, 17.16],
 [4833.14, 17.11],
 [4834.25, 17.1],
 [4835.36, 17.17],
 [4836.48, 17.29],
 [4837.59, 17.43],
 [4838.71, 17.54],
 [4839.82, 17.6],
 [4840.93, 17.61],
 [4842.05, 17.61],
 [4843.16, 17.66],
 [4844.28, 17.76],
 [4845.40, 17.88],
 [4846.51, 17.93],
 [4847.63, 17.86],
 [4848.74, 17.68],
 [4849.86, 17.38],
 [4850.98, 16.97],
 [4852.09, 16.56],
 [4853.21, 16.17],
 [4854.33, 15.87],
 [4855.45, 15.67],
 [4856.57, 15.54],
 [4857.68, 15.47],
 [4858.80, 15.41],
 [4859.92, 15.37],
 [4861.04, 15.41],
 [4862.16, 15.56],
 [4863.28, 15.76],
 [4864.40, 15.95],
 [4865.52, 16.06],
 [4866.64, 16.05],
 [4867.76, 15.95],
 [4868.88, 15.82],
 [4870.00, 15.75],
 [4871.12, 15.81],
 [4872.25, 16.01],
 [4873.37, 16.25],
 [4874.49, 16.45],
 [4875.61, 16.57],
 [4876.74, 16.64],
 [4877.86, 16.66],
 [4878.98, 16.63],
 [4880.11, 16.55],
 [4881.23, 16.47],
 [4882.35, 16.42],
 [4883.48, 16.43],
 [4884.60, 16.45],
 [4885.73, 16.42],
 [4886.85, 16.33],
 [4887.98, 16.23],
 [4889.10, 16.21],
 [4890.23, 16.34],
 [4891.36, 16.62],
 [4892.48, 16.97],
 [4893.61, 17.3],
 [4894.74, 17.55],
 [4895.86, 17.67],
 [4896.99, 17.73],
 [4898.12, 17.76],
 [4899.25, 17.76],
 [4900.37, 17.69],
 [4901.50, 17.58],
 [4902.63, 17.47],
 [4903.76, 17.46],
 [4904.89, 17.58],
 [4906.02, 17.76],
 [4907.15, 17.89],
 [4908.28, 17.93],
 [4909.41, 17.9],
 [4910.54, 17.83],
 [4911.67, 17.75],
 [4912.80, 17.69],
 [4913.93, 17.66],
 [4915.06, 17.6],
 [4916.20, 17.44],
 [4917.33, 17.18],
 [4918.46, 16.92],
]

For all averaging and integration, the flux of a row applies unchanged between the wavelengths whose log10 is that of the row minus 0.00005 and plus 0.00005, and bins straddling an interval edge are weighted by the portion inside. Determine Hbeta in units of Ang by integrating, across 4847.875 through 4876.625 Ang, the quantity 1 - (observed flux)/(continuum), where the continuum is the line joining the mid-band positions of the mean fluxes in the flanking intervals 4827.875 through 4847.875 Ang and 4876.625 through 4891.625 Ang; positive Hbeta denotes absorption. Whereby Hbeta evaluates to 1.4 Ang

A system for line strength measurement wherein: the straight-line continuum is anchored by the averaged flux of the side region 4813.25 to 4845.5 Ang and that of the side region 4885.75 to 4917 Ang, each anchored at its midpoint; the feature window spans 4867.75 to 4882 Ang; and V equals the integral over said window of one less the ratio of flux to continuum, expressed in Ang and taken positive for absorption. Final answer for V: 0.9 Ang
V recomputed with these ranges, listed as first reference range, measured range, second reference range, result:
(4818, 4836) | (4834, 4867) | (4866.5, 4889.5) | 0.22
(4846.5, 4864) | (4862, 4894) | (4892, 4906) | 1.16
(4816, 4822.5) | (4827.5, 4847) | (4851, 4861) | -0.62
